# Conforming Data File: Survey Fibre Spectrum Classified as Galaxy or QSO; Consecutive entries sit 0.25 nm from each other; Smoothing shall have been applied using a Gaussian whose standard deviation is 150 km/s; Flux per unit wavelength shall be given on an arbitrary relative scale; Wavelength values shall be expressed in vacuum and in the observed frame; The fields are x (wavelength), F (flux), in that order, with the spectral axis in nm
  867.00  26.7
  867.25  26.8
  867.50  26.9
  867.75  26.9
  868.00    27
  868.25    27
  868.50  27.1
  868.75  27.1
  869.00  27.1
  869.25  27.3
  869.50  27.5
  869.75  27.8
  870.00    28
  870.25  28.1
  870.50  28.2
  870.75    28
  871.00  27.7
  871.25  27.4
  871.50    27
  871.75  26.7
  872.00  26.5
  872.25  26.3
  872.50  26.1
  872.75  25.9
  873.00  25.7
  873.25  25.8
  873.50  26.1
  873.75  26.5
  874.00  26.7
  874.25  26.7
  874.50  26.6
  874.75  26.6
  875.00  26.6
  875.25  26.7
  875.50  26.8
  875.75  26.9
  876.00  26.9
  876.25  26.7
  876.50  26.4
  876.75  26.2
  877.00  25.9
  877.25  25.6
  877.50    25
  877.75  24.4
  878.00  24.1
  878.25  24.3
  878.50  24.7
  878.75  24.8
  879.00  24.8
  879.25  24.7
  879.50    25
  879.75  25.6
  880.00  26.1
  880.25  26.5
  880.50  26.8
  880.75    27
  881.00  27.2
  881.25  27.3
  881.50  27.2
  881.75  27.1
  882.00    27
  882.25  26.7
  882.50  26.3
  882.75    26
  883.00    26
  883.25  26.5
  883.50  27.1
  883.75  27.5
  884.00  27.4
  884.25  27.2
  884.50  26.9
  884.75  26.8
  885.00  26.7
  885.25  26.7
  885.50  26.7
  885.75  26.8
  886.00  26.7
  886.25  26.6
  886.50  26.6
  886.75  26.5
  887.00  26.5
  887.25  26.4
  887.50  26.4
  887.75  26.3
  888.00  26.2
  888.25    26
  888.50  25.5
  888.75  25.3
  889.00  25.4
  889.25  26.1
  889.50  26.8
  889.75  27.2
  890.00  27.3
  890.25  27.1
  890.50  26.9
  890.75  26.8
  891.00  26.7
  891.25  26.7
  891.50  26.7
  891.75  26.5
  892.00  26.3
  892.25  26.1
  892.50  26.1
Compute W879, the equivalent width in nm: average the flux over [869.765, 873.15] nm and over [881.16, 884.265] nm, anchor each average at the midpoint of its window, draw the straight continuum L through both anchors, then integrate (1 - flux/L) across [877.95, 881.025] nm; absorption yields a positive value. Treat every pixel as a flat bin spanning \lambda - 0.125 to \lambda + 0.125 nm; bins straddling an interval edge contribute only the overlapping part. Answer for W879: 0.16 nm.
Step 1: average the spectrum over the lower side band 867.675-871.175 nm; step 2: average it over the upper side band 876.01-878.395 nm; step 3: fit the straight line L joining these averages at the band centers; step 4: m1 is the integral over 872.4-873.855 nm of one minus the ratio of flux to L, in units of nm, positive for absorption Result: 0.028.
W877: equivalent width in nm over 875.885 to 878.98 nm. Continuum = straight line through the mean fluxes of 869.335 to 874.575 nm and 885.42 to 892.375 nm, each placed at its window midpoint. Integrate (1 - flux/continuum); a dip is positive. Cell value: 0.16 nm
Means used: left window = 26.9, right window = 26.5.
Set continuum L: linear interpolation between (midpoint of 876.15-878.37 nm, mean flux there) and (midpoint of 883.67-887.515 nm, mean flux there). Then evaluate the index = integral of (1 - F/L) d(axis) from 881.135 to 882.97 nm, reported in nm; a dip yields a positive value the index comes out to -0.04 nm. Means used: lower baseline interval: 25.4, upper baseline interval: 26.8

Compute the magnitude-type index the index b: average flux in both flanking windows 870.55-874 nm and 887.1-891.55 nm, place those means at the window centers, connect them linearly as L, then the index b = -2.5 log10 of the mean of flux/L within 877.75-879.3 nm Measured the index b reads 0.09 mag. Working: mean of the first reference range 26.6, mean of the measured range 24.5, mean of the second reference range 26.4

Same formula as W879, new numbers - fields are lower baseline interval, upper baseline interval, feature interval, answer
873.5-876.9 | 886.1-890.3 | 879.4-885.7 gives -0.06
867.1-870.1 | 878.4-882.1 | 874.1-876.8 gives -0.01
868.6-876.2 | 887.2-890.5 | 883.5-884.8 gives -0.03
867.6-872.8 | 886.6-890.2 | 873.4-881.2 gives 0.25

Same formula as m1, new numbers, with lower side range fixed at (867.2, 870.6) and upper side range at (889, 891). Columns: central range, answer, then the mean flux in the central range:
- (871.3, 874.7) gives 0.107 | 26.4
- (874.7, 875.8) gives 0.019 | 26.7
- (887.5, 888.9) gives 0.049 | 25.9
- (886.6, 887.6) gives 0.015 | 26.5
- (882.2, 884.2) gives 0.019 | 26.7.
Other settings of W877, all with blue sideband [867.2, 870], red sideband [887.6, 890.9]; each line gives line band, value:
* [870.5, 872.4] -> -0.01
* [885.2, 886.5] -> -0.01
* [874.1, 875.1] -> 0.01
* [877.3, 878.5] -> 0.10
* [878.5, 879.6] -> 0.08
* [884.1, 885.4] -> -0.02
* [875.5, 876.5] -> 0.00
